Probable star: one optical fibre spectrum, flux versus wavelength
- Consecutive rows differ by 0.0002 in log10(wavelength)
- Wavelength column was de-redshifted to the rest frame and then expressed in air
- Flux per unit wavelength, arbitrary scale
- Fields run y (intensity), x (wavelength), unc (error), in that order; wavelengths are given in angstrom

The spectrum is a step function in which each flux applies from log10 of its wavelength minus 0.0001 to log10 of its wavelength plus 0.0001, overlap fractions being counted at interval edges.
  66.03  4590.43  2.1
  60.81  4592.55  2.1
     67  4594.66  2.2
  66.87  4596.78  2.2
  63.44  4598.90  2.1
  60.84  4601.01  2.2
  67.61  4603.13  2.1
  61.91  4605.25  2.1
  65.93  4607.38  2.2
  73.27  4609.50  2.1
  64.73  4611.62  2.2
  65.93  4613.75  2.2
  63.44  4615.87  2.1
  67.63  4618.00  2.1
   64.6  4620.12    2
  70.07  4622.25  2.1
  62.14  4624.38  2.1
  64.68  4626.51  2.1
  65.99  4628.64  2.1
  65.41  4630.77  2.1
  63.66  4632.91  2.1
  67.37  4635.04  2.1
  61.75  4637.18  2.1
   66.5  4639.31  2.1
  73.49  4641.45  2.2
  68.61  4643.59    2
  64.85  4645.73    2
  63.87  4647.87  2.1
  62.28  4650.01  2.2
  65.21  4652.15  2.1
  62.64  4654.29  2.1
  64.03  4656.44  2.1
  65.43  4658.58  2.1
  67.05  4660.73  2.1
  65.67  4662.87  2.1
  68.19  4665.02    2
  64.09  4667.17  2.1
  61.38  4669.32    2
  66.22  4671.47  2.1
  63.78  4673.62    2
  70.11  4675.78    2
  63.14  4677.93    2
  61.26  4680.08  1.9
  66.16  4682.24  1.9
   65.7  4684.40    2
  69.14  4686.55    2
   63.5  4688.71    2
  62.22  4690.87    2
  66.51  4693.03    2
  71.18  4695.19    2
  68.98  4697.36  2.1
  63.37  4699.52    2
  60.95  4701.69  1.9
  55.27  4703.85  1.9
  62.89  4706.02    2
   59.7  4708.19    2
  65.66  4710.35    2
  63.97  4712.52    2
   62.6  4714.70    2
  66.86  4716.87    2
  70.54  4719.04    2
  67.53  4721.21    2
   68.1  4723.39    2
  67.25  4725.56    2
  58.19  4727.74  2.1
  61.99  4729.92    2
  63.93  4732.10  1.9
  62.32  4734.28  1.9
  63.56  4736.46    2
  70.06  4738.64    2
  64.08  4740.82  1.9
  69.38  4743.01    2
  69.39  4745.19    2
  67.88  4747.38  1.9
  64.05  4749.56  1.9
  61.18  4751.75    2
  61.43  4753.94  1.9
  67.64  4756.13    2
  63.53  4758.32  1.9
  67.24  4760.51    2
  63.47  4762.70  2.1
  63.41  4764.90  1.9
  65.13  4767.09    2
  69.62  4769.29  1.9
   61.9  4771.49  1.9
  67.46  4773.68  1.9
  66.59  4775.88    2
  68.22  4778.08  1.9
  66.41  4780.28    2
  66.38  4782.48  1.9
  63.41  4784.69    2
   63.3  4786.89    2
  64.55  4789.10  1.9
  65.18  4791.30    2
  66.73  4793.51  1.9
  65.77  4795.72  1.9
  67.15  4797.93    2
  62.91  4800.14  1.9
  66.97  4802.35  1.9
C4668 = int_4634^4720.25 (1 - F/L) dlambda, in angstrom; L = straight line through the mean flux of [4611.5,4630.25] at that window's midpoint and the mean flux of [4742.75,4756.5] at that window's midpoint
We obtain 0.63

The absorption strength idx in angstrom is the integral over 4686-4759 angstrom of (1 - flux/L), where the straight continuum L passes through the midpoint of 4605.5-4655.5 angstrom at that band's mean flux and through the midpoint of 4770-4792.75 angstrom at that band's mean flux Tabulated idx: 0.8 angstrom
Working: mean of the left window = 65.7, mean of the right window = 65.4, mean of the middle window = 64.8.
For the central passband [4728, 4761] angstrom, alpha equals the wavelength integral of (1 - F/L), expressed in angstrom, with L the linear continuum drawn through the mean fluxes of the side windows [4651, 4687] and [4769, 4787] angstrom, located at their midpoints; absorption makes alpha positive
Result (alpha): 0.4 angstrom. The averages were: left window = 65.2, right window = 65.9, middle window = 65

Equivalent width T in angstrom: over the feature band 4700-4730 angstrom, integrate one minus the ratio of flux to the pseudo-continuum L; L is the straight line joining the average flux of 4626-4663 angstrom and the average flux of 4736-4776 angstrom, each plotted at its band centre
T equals 0.8 angstrom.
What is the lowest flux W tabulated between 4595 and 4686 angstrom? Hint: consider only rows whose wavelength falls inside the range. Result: 60.84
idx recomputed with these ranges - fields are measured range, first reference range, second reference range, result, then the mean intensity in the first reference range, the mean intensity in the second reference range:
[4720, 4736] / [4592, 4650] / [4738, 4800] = 0.4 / 65.6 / 65.7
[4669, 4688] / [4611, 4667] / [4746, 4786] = 0.0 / 65.6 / 65.3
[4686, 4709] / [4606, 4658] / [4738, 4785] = 0.7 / 65.7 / 65.8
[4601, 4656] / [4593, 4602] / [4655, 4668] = -0.5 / 64.4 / 65.7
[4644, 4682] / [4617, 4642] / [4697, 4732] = 0.2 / 66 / 63.9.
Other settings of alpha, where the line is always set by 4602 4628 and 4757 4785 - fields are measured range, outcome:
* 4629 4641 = 0.1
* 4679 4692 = 0.2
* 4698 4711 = 0.9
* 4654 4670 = 0.2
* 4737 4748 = -0.4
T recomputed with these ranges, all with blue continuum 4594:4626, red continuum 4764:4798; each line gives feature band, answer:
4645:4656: 0.3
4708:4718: 0.2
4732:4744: 0.0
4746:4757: 0.2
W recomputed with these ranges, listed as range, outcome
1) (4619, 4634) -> 62.14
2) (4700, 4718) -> 55.27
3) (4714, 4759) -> 58.19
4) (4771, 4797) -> 61.9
